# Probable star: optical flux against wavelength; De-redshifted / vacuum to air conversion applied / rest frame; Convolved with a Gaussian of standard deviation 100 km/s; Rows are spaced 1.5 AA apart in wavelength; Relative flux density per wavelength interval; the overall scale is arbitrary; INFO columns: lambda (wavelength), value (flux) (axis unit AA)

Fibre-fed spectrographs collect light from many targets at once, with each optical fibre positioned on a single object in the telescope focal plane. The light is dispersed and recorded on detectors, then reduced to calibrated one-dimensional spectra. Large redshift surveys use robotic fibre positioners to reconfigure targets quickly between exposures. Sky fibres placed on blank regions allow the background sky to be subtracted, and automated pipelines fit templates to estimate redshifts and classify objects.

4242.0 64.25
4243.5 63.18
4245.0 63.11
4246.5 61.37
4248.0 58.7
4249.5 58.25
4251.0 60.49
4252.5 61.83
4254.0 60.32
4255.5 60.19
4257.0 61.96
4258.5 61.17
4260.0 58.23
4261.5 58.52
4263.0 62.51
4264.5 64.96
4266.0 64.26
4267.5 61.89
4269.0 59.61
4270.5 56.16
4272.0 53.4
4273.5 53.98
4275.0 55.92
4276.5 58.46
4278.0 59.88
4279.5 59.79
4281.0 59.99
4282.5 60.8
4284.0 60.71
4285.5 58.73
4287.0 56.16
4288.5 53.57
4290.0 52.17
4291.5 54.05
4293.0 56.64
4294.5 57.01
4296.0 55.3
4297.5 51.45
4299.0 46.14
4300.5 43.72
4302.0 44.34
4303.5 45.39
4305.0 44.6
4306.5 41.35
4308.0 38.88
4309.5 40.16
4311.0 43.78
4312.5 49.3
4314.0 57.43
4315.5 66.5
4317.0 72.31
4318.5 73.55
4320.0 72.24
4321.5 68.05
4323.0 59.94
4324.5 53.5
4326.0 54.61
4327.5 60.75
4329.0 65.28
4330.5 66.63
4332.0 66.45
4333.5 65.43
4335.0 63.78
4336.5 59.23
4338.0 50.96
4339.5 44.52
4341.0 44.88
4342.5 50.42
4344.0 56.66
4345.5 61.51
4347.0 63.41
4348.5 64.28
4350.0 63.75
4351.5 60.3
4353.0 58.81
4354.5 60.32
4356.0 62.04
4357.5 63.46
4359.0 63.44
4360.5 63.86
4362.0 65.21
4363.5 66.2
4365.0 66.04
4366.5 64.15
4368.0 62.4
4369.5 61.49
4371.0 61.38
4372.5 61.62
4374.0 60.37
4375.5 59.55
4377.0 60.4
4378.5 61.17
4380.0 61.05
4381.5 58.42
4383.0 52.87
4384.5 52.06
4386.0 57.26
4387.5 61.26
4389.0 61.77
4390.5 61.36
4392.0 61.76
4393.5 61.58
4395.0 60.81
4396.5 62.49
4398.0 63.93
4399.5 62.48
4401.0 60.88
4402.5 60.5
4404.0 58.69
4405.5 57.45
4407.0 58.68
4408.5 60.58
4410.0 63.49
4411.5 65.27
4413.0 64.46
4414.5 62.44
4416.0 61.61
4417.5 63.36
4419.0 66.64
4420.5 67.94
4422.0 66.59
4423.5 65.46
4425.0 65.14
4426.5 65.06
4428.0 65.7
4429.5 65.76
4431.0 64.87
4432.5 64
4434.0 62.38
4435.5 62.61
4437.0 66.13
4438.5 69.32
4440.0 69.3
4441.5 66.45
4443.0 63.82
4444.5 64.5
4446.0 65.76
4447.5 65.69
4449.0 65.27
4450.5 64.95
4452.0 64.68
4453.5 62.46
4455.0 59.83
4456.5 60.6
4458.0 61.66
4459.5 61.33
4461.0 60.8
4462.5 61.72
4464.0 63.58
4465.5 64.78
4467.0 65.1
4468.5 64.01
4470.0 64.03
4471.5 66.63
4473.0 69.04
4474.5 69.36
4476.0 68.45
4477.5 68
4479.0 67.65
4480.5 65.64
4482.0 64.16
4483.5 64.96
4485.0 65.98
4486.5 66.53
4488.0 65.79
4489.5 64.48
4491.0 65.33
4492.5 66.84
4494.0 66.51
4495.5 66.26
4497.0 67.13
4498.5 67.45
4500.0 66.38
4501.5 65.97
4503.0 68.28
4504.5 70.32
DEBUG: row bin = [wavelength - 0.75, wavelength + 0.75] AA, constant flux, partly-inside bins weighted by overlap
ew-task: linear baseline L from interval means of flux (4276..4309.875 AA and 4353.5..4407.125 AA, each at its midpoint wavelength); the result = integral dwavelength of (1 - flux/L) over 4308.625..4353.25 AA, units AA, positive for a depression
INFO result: -2.52 AA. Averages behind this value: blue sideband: 52.2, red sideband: 61.1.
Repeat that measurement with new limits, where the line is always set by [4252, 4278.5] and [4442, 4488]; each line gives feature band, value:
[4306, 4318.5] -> 1.7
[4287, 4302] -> 2.1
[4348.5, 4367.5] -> -0.4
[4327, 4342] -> 0.7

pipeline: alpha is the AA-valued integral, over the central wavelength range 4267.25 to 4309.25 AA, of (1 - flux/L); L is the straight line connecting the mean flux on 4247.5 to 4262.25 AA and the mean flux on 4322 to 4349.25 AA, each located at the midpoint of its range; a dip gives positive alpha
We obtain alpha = 4.3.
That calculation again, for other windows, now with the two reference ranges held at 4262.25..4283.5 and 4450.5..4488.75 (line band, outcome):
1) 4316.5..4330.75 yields -0.9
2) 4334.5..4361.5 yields 1.2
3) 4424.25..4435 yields -0.2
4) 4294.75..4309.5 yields 3.5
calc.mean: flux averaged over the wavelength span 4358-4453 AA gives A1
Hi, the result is 62.9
